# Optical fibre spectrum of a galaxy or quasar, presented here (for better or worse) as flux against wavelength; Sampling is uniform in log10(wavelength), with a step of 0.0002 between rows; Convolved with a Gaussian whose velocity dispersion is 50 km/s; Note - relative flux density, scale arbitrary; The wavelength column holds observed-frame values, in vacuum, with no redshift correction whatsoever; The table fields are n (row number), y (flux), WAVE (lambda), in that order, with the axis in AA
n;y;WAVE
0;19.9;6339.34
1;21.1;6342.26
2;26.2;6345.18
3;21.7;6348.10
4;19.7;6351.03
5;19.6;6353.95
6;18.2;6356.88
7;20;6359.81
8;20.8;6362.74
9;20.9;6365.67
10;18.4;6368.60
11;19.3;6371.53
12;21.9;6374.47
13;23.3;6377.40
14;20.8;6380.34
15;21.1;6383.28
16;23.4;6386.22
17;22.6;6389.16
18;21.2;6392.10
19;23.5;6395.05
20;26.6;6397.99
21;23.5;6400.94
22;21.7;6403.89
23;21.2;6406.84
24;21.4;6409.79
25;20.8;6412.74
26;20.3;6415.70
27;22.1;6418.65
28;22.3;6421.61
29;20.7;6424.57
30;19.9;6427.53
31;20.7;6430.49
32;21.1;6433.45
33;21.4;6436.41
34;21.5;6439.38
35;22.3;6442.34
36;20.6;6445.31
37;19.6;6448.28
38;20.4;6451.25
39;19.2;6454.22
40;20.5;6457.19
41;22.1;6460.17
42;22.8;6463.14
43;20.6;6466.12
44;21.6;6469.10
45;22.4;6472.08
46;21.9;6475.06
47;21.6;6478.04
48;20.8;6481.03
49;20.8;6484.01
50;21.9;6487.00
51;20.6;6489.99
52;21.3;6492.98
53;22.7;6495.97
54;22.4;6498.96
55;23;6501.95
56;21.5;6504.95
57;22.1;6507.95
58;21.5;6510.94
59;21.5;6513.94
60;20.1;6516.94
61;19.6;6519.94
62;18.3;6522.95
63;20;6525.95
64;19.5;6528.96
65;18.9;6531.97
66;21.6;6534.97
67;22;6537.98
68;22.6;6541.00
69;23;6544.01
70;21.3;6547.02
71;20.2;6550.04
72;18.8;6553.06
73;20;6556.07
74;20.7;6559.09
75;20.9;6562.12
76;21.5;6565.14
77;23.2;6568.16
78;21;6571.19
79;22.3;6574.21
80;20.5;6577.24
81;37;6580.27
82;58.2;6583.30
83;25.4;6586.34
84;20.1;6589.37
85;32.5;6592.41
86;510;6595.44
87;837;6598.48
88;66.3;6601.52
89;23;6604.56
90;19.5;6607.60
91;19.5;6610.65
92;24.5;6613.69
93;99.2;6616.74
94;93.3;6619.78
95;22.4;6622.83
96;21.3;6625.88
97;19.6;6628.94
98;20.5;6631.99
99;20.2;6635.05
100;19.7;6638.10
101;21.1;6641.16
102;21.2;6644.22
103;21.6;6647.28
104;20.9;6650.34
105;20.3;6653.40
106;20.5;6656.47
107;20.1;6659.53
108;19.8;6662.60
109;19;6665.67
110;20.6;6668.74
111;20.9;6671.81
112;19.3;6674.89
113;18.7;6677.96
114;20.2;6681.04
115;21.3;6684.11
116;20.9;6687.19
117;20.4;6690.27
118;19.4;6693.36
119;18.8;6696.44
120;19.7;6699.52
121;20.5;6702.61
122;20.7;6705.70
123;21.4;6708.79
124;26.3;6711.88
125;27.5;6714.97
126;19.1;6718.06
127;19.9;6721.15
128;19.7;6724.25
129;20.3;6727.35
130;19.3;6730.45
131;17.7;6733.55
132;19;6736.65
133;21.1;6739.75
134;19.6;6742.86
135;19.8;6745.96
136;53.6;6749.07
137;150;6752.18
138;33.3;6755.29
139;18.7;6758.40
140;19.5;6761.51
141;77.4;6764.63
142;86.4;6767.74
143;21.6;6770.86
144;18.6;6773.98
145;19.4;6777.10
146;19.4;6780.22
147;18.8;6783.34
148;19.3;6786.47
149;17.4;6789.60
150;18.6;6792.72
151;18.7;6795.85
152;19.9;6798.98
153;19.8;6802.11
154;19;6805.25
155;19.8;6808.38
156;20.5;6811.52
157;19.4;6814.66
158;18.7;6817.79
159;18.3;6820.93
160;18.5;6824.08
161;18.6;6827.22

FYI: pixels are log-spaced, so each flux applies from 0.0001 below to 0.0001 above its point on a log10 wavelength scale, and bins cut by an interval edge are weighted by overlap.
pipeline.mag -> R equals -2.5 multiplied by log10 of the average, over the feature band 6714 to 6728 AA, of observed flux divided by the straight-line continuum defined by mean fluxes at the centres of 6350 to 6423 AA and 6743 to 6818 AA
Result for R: 0.39 mag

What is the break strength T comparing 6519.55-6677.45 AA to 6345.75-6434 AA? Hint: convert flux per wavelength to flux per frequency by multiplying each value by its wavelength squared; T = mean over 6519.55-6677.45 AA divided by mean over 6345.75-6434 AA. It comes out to 2.5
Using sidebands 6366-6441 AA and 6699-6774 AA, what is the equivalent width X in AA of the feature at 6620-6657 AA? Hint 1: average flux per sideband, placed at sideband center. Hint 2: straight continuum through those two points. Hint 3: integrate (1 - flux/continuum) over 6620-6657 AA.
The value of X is 7.74 AA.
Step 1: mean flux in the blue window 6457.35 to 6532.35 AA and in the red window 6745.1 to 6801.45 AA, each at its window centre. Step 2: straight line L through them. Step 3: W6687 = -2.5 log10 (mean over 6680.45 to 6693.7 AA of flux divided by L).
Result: 0.462 mag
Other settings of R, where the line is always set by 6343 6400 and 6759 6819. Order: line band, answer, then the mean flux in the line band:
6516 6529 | 0.185 mag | 19.5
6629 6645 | 0.187 mag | 20.4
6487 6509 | 0.044 mag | 21.9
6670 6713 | 0.205 mag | 20.5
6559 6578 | 0.098 mag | 21.5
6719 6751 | 0.038 mag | 24.4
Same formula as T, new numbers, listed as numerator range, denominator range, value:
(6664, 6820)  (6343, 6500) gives 1.34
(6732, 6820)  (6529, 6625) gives 0.45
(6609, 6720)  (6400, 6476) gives 1.26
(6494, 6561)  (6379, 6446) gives 1.00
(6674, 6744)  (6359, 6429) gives 1.04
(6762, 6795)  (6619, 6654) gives 1.26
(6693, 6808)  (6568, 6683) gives 0.47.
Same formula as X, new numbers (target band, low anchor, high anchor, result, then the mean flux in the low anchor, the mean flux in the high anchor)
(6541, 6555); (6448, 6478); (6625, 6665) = -0.09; 21.2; 20.5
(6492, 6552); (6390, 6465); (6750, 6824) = 7.04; 21.5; 30.9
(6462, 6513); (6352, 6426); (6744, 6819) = 4.93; 21.4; 31.9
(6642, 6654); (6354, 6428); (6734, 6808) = 3.18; 21.4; 32.1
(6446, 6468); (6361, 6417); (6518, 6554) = 0.42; 21.7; 20.5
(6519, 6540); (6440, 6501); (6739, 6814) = 2.99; 21.3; 32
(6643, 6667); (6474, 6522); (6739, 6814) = 6.10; 21.4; 32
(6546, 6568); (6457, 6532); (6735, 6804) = 3.01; 21.2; 33.1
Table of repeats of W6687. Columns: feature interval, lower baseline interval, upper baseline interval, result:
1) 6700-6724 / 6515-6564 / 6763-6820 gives 0.11 mag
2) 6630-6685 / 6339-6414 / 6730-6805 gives 0.39 mag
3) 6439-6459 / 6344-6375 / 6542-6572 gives 0.01 mag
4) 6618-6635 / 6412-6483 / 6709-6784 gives -0.25 mag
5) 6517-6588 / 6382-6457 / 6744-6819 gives 0.10 mag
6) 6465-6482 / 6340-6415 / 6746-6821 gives 0.12 mag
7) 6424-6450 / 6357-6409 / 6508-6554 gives 0.02 mag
